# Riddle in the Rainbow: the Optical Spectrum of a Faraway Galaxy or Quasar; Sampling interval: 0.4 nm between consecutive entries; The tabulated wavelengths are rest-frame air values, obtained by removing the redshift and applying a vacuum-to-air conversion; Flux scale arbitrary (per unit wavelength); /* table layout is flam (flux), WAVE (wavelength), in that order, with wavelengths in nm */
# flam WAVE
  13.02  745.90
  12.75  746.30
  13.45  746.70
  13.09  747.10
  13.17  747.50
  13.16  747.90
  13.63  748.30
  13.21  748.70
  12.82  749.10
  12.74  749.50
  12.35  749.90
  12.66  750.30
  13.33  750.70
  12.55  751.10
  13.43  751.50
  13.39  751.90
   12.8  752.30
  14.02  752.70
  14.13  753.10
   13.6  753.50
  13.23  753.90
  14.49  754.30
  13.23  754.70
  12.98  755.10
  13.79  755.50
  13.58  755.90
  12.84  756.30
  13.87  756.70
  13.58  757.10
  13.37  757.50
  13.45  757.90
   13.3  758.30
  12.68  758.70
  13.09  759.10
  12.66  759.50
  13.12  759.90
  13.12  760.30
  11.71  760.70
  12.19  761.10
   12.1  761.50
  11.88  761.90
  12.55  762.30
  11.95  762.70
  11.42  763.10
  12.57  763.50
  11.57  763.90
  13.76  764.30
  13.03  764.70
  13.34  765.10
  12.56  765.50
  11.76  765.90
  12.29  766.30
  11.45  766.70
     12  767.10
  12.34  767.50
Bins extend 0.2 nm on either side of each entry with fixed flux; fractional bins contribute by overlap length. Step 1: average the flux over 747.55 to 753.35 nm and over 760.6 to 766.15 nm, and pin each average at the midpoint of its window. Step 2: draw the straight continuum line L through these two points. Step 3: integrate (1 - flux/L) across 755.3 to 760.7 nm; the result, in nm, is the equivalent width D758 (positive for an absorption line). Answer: -0.23 nm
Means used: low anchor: 13.2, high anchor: 12.3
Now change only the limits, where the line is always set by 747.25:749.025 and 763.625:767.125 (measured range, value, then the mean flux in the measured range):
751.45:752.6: -0.02 nm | 13.2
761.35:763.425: 0.09 nm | 12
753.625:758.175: -0.21 nm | 13.5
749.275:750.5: 0.05 nm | 12.6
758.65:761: 0.00 nm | 12.7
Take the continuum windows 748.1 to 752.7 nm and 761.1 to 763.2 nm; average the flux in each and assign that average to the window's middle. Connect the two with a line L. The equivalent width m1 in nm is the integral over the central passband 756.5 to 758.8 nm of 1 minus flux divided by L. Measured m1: -0.184 nm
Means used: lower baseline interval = 13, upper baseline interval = 12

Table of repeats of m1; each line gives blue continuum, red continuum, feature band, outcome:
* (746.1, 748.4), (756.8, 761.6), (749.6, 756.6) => -0.14 nm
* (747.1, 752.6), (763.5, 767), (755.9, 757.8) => -0.10 nm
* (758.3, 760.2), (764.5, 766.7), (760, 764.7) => 0.15 nm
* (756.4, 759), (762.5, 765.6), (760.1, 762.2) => 0.11 nm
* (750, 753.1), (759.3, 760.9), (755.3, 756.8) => -0.07 nm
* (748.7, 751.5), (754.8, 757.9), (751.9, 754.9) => -0.11 nm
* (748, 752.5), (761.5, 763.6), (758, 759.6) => -0.08 nm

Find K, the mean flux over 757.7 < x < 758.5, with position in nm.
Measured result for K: 13.4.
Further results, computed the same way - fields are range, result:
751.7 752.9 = 13.4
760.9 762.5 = 12.2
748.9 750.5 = 12.6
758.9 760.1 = 13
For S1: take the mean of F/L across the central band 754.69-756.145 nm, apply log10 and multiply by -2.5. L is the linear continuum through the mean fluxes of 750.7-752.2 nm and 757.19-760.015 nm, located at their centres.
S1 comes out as -0.02 mag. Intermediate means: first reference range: 13.1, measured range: 13.4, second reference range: 13.1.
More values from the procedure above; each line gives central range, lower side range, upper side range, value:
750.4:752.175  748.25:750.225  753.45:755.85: 0.00 mag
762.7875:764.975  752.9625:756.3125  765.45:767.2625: -0.02 mag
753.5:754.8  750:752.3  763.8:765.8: -0.06 mag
